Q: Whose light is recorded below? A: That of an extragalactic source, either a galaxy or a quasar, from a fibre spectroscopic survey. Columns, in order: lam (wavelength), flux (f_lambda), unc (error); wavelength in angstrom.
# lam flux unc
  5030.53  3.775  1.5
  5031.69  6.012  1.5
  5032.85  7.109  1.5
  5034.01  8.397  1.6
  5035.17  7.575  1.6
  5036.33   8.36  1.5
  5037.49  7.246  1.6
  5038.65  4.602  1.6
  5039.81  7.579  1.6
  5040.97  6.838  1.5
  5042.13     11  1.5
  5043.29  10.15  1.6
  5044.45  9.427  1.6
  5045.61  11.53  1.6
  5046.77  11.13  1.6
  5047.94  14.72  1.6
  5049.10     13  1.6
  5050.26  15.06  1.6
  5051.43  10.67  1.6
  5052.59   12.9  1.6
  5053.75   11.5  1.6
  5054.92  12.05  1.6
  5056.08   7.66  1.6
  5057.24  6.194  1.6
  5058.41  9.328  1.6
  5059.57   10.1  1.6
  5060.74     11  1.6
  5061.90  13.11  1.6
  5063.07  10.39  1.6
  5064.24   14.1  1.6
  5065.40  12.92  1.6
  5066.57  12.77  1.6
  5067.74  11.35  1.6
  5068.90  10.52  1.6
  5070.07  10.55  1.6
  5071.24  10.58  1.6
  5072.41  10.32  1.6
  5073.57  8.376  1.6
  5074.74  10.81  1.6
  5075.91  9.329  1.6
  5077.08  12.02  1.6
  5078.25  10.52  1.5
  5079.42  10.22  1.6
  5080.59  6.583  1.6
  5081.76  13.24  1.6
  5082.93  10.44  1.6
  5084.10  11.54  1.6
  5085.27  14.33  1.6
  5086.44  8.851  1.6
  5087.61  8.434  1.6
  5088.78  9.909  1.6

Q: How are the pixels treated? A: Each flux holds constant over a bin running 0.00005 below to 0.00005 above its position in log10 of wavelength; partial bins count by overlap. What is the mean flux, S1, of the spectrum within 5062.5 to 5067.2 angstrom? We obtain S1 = 12.5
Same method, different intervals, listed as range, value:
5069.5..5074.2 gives 9.97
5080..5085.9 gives 11.2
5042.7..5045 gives 9.81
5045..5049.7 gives 12.6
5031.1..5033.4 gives 6.53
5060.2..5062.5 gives 12.1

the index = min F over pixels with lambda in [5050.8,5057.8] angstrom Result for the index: 6.194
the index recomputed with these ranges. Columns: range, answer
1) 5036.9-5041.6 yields 4.602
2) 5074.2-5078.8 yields 9.329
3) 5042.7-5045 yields 9.427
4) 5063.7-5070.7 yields 10.52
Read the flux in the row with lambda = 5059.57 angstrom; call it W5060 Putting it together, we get 10.1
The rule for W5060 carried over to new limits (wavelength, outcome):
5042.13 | 11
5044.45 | 9.427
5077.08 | 12.02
